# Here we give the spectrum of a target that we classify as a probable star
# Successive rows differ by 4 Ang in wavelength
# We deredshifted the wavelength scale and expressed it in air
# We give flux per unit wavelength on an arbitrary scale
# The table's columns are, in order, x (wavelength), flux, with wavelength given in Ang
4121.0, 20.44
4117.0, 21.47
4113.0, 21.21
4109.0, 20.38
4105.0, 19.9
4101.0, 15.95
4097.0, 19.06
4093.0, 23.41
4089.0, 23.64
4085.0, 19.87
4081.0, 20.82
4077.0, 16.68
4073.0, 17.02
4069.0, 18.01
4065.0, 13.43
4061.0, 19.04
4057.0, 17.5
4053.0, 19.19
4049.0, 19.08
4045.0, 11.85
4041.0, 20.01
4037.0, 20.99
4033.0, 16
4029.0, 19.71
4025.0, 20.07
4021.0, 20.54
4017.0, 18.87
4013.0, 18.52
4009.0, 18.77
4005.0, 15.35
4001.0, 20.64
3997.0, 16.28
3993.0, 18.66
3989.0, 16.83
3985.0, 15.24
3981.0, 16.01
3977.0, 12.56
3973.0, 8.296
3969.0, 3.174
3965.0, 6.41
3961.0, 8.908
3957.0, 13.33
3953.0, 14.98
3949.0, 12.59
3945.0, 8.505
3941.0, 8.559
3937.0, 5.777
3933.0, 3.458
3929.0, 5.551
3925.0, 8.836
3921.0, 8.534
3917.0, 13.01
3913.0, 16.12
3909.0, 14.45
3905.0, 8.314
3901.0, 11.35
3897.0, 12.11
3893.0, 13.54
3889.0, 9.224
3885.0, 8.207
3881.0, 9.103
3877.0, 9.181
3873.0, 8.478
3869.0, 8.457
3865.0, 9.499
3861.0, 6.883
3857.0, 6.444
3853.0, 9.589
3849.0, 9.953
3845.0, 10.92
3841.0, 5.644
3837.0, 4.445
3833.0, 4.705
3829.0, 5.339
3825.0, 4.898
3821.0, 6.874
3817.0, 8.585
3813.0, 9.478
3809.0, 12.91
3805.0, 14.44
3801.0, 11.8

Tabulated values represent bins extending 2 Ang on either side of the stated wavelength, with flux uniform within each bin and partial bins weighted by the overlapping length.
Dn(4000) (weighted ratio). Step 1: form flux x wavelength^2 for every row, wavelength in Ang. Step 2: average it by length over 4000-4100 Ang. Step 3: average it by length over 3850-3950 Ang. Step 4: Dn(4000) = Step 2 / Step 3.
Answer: 2.14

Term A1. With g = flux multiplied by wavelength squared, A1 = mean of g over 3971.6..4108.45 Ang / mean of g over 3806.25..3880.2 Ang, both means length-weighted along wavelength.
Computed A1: 2.49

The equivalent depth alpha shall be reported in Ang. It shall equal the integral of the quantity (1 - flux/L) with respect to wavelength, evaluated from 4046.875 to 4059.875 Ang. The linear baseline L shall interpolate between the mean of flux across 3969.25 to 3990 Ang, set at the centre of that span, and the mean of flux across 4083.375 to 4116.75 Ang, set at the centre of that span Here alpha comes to -0.8 Ang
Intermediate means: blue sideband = 12.7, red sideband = 20.5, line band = 18.6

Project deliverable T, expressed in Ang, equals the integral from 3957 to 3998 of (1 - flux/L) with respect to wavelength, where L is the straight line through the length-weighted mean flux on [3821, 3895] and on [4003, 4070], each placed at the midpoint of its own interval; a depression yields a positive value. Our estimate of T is 7.5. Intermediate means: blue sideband 8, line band 12.2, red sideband 18.1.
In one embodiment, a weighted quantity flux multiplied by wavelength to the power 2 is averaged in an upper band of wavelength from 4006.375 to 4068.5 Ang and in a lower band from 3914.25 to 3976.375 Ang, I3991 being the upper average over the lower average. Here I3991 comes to 2.16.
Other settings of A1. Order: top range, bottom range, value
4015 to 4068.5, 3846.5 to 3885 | 2.30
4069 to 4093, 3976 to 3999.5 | 1.28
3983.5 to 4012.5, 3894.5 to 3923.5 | 1.53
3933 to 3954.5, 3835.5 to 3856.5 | 1.22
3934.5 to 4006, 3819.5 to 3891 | 1.70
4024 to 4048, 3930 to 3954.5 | 2.17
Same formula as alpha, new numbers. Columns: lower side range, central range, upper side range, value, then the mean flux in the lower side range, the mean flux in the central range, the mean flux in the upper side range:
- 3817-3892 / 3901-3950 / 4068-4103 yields 7.4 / 7.76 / 9.49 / 19.4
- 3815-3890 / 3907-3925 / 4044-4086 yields -3.3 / 7.69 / 12.6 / 17.6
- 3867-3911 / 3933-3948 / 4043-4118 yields 6.2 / 10.2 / 7.39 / 18.8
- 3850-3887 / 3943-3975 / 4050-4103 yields 8.2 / 8.47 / 9.52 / 18.7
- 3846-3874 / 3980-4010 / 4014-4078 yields -3.4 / 8.56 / 17.2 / 18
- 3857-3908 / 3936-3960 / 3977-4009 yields 5.5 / 9.5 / 10.8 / 16.8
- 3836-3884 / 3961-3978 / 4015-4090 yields 8.0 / 8.29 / 7.47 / 18.5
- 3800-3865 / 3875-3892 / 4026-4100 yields 2.2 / 8.29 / 9.2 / 18.6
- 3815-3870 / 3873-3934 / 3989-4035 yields 5.5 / 7.28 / 10.1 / 18.4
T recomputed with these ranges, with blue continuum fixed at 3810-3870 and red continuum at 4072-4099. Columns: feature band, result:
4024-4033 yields -0.92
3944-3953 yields 0.95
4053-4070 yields 1.56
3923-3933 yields 4.64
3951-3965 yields 2.07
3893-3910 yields -1.50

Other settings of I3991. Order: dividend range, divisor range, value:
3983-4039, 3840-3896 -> 2.18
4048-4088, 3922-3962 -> 2.14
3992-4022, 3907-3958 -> 1.87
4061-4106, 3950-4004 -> 1.50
